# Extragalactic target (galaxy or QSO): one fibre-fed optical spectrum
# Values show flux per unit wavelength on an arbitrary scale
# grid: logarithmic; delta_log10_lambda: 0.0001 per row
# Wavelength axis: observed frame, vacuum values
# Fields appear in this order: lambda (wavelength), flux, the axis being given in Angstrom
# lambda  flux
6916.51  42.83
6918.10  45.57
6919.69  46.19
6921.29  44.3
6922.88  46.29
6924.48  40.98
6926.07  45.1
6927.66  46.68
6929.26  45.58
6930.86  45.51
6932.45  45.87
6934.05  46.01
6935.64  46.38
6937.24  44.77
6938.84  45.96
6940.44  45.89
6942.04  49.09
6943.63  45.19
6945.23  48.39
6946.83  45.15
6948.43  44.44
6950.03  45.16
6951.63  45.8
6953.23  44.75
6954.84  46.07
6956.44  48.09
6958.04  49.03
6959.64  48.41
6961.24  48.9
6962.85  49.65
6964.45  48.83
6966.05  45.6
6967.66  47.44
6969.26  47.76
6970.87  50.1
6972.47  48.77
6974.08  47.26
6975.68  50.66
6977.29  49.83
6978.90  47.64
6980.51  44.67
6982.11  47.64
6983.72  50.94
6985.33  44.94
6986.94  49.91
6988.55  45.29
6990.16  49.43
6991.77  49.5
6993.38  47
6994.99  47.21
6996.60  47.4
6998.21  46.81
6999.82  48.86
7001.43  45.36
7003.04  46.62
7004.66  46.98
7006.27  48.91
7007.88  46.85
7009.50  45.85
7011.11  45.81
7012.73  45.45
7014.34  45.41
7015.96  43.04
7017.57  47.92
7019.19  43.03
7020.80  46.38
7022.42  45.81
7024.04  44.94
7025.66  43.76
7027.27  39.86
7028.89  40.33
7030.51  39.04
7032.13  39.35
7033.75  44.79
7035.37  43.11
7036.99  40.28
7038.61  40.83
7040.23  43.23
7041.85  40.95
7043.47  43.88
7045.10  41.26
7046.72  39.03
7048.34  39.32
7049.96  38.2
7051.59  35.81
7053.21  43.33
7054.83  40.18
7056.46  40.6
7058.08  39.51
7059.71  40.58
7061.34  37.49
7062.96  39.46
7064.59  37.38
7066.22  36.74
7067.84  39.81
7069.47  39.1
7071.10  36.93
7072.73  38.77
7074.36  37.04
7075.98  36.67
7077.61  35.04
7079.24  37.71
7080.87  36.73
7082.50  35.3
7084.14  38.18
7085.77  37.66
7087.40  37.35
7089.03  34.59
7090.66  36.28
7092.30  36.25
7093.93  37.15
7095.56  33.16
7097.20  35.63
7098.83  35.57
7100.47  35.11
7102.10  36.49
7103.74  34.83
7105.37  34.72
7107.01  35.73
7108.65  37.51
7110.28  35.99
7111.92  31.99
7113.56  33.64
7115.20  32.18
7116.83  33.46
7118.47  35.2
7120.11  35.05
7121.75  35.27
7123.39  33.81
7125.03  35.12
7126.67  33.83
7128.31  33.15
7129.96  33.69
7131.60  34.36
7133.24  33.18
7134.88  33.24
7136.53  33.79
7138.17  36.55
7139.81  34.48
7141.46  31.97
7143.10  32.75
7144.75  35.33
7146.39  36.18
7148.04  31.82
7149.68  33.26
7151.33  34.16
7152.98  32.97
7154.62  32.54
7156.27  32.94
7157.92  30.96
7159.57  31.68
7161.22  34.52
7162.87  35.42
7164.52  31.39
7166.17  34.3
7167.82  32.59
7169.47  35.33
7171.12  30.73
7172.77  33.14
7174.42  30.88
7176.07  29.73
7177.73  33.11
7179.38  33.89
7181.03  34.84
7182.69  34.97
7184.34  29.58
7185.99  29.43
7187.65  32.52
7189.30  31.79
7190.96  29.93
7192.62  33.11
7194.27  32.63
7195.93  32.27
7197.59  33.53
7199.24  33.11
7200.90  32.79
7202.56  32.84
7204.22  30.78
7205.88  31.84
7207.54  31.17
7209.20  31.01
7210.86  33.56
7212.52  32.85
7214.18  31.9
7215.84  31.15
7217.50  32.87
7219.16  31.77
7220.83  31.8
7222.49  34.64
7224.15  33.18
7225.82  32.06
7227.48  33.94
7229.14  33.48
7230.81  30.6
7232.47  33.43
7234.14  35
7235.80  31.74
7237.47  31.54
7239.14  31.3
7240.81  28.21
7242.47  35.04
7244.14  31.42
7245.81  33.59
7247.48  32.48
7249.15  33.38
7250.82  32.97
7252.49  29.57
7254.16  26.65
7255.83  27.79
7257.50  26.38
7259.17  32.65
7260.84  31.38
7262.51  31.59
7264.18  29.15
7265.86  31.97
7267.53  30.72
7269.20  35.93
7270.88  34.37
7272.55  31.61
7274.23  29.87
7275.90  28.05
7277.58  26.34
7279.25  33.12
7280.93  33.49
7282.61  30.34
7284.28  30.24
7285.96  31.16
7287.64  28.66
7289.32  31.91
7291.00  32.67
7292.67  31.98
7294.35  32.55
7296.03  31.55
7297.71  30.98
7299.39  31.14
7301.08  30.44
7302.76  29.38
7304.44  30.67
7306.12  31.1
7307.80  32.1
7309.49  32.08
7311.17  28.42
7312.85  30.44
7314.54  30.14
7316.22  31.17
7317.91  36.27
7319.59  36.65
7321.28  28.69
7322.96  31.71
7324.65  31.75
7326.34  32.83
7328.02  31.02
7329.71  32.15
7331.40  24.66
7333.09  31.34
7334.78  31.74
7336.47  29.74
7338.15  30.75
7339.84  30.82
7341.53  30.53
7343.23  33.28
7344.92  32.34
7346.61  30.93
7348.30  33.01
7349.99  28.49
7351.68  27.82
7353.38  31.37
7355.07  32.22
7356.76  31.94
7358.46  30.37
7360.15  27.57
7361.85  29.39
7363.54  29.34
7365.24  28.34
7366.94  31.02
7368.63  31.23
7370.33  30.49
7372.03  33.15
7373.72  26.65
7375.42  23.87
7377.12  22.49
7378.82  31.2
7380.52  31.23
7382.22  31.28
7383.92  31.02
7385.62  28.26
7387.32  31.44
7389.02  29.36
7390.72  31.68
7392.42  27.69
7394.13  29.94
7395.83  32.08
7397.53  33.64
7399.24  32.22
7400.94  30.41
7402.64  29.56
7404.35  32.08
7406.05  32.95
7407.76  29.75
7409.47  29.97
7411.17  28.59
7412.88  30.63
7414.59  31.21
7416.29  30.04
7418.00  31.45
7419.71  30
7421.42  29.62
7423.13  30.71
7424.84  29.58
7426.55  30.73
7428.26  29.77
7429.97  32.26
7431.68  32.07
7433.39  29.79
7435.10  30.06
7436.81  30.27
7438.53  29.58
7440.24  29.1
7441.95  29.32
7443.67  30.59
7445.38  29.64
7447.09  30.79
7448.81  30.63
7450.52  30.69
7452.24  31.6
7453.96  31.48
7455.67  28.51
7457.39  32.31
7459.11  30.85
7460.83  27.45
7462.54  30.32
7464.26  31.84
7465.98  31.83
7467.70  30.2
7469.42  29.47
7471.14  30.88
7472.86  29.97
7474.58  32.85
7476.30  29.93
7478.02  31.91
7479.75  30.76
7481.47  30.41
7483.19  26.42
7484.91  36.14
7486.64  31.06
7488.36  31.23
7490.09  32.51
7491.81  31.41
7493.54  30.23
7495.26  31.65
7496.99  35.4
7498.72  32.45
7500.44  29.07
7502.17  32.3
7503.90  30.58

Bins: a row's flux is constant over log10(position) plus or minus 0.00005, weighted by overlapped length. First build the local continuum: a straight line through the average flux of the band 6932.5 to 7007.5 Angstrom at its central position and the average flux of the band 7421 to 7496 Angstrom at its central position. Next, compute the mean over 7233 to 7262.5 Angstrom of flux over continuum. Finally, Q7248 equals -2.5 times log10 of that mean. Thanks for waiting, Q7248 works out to 0.21 mag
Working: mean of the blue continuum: 47.3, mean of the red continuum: 30.7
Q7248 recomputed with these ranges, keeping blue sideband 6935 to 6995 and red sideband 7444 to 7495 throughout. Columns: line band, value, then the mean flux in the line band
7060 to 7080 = 0.17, 37.8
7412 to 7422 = 0.07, 30.5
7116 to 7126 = 0.22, 34.7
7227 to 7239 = 0.18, 32.7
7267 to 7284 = 0.19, 31.4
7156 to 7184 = 0.23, 32.9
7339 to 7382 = 0.15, 30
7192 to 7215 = 0.22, 32.4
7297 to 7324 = 0.15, 31.3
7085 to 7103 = 0.20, 35.9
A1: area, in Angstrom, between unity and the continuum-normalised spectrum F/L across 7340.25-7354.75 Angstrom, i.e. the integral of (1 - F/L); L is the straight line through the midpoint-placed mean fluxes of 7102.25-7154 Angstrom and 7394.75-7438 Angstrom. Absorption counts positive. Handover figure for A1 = 0.26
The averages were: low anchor 34.2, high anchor 30.8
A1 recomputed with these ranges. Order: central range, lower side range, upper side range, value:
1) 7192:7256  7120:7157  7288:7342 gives 0.8 Angstrom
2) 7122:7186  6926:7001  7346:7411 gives 9.9 Angstrom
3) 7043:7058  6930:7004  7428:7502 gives 1.5 Angstrom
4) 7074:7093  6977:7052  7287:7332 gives 2.3 Angstrom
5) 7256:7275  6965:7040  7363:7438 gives 2.3 Angstrom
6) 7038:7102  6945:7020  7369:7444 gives 8.2 Angstrom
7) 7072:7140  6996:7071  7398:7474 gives 8.6 Angstrom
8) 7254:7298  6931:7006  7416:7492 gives 7.0 Angstrom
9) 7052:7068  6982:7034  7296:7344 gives 1.4 Angstrom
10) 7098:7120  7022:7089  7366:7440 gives 1.9 Angstrom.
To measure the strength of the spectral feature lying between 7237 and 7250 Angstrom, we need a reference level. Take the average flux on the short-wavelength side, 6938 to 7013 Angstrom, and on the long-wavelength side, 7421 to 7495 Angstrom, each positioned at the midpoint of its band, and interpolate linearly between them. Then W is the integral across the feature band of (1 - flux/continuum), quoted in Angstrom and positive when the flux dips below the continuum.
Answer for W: 2.0 Angstrom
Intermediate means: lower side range 47.4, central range 32.1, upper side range 30.6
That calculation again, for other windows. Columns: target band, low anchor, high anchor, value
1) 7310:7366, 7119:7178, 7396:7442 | 1.11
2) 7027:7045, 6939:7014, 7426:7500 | 1.53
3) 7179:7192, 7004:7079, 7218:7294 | 1.02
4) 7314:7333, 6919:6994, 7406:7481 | 1.64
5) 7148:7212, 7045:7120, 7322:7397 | 3.81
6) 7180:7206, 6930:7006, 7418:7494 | 4.81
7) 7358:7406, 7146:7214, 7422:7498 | 2.04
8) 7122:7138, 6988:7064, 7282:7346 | 2.08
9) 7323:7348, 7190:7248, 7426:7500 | 0.45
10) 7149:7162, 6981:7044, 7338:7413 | 2.13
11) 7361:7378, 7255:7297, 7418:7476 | 1.17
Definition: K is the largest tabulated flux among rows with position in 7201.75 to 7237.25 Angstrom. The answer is 35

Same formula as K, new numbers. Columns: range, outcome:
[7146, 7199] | 36.18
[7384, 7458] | 33.64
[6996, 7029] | 48.91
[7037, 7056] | 43.88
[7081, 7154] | 38.18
